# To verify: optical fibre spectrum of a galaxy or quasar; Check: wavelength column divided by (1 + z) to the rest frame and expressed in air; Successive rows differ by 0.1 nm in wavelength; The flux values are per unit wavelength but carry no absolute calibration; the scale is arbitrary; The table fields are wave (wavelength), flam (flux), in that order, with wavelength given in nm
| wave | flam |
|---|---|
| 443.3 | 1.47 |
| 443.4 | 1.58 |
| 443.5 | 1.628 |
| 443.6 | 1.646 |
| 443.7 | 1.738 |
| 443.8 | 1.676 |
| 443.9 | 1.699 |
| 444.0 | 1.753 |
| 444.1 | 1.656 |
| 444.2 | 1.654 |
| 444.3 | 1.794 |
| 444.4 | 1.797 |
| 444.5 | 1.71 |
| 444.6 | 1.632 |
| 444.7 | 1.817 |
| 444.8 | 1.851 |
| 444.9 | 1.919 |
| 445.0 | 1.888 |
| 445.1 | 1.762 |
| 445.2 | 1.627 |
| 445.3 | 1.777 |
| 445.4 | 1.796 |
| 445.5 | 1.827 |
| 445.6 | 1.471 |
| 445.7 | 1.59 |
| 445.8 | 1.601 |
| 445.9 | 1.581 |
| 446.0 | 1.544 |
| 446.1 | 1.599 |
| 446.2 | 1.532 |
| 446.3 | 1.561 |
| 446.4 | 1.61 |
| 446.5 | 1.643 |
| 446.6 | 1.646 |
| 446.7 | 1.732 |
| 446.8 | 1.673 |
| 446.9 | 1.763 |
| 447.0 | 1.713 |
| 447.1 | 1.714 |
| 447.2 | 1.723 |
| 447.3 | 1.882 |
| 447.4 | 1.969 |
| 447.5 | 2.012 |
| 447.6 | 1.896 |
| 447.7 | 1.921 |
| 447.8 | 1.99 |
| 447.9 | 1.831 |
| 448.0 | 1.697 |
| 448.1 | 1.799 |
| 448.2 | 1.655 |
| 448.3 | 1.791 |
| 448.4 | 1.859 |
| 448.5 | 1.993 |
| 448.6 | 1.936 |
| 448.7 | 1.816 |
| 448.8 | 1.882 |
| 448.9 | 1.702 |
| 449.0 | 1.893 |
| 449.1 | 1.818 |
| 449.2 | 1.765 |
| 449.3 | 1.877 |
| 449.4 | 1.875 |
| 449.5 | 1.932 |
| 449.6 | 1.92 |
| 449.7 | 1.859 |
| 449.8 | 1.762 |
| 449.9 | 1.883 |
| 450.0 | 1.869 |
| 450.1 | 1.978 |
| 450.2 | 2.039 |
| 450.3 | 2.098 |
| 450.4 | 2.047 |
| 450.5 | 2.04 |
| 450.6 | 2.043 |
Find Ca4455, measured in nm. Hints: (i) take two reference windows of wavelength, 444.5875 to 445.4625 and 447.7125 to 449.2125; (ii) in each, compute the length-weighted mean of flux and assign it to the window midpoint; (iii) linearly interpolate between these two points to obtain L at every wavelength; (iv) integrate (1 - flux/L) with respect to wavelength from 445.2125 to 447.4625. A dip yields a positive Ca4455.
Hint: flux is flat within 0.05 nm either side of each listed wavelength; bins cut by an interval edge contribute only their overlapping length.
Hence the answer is 0.159 nm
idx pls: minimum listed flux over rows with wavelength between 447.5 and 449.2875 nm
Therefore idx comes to 1.655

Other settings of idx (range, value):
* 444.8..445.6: 1.471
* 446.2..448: 1.532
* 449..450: 1.762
